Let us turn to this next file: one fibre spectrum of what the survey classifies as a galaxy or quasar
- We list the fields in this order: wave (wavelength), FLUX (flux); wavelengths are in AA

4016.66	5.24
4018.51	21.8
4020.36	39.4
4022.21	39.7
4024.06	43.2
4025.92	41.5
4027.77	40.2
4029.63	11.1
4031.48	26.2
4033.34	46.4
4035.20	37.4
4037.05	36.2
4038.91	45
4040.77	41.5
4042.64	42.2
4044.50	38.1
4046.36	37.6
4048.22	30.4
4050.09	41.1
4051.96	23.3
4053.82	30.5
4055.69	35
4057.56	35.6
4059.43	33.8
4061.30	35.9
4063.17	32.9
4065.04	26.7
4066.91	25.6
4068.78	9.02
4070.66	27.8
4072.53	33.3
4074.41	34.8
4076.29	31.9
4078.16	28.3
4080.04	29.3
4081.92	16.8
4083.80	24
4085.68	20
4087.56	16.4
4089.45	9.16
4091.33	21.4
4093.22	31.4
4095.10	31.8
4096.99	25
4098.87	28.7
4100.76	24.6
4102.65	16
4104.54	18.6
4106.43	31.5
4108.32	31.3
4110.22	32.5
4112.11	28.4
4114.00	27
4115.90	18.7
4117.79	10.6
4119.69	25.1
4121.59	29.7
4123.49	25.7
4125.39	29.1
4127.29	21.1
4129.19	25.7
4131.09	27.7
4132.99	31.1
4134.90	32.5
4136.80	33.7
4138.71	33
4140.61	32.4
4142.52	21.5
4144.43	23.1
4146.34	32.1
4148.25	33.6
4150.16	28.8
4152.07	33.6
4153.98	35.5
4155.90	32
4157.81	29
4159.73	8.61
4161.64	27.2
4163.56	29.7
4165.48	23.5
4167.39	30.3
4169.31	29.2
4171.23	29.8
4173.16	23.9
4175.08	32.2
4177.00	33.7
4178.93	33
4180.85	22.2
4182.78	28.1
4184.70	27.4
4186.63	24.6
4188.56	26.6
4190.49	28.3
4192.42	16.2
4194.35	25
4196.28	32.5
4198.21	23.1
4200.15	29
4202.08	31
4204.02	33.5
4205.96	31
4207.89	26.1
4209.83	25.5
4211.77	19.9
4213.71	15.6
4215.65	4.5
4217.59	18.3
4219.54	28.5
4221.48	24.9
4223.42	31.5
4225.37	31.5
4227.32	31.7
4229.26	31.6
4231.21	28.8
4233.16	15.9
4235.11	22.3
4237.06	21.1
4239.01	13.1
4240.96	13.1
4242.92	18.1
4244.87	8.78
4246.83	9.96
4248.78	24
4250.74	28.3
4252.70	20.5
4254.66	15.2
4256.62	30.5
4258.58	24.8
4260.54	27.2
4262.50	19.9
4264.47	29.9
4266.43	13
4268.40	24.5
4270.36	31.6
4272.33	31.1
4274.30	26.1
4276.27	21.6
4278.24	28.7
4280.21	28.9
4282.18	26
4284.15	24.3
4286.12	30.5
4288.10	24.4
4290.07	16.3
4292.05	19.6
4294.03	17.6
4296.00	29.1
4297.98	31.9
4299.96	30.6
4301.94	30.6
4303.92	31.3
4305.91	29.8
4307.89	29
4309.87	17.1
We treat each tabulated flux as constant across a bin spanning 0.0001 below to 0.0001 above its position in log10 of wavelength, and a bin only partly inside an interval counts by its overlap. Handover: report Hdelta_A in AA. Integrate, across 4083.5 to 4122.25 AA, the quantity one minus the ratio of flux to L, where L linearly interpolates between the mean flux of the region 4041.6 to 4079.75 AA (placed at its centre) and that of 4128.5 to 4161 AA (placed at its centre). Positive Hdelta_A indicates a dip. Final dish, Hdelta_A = 8.28 AA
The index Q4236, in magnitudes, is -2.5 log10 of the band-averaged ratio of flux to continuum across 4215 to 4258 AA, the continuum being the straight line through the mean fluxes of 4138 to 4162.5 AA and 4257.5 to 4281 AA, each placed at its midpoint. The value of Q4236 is 0.22 mag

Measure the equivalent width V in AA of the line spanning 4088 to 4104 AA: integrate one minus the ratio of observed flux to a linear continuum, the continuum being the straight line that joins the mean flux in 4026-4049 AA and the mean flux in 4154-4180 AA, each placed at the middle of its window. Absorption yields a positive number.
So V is 4.6 AA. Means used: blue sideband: 36.3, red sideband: 28.1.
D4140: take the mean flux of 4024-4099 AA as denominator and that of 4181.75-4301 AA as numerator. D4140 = 0.79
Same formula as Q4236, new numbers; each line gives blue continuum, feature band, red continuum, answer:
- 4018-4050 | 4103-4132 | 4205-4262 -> 0.21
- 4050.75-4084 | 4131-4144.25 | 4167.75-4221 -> -0.11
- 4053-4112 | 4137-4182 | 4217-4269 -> -0.16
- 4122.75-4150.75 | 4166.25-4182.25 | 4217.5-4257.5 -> -0.11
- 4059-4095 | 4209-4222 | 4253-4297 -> 0.27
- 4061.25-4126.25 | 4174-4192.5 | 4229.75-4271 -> -0.21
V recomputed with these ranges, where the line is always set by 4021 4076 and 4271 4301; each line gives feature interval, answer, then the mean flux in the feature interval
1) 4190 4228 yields 4.2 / 25.3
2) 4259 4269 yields 1.4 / 22.9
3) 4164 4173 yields 0.6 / 27.9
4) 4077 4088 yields 3.3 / 23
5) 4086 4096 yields 3.2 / 21.9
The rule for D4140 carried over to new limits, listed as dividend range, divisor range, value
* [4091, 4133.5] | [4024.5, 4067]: 0.74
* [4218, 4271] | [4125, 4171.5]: 0.80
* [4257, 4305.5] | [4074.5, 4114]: 1.03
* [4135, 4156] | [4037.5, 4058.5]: 0.85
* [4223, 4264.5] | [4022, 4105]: 0.74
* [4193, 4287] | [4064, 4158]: 0.90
